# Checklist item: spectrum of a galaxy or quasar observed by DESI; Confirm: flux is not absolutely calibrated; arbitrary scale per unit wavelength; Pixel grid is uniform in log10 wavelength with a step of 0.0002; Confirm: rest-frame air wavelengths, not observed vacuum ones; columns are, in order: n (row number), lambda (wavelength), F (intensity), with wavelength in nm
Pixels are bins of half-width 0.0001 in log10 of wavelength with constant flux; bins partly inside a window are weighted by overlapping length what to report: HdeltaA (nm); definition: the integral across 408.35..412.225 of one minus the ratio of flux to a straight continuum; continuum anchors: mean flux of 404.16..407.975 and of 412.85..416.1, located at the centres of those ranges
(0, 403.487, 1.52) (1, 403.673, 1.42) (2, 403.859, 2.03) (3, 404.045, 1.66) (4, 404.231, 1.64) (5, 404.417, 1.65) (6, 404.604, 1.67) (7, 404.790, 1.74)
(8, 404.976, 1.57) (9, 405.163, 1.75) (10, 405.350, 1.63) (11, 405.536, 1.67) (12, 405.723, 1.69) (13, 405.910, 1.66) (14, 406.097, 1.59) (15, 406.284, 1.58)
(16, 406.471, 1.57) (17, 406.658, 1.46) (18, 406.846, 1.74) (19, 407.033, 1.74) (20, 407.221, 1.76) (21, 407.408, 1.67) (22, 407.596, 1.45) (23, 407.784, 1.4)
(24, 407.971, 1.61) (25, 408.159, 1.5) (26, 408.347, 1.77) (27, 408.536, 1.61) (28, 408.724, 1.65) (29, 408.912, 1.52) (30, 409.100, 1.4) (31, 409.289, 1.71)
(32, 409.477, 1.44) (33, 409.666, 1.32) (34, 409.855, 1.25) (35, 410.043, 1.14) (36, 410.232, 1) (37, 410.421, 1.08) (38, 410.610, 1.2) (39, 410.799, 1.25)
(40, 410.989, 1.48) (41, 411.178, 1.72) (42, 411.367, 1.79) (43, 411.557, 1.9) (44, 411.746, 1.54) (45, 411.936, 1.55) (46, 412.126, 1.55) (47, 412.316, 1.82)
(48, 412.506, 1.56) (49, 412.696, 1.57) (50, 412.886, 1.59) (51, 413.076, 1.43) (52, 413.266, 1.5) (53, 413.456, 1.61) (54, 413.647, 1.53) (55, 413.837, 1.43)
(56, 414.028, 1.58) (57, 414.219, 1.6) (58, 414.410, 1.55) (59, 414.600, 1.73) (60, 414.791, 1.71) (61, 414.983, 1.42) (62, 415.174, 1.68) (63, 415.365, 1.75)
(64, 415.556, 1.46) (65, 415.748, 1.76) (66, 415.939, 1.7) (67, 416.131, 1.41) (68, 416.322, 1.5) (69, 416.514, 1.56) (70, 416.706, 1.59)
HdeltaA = 0.35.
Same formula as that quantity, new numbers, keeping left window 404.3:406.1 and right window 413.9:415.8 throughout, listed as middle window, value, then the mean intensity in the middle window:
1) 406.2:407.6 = 0.02 nm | 1.63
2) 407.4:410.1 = 0.25 nm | 1.5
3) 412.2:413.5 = 0.04 nm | 1.58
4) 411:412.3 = -0.03 nm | 1.67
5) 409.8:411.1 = 0.34 nm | 1.21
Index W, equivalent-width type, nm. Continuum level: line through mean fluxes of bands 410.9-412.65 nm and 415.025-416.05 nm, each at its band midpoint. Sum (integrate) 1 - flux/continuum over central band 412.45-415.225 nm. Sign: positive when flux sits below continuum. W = 0.15 nm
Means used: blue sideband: 1.65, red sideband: 1.65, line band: 1.56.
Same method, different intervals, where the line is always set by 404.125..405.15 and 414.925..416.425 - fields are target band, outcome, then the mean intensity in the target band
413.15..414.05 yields 0.04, 1.52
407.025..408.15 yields 0.04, 1.59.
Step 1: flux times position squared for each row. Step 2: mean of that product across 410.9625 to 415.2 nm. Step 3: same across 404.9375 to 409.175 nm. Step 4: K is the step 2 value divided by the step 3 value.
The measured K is 1.03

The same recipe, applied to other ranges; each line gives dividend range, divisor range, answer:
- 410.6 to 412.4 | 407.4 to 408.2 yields 1.07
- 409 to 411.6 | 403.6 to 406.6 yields 0.86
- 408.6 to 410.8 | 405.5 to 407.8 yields 0.84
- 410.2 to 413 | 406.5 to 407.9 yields 0.97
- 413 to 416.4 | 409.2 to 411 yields 1.26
